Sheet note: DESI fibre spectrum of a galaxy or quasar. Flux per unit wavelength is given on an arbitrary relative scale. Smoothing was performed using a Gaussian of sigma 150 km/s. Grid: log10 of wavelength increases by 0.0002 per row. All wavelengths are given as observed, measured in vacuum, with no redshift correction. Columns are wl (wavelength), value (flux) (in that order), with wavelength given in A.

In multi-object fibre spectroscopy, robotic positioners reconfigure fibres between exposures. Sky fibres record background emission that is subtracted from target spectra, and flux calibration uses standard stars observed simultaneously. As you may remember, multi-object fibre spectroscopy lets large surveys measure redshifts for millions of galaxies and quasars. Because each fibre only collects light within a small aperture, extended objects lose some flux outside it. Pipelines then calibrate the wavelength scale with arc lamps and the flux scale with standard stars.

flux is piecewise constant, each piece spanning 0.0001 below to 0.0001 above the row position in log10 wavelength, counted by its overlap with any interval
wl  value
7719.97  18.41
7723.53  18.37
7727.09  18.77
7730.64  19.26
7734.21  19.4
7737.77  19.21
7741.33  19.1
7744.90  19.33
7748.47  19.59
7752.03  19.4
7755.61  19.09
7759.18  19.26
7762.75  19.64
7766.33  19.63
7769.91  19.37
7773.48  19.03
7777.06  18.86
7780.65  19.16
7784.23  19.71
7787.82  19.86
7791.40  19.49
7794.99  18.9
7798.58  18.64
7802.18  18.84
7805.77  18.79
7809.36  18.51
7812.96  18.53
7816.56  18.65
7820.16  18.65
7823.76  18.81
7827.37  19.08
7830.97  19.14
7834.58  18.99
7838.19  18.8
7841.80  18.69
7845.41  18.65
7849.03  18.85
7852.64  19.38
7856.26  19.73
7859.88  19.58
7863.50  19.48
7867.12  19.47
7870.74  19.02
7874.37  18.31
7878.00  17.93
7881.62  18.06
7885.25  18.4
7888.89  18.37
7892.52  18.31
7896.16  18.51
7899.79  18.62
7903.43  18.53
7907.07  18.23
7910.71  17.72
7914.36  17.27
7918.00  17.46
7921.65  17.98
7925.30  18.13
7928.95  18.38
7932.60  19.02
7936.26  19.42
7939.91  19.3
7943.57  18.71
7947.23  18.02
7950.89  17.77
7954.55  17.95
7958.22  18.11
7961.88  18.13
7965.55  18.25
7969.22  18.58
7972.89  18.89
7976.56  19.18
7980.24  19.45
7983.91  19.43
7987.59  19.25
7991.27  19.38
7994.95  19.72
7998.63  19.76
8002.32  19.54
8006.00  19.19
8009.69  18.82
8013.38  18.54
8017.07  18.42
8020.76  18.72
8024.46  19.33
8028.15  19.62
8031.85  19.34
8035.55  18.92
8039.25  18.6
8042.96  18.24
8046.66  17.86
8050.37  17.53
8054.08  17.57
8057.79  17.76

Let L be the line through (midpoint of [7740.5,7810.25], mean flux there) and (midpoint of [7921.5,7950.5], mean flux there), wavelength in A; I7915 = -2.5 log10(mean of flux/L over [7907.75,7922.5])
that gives 0.06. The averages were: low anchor 19.2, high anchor 18.6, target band 17.6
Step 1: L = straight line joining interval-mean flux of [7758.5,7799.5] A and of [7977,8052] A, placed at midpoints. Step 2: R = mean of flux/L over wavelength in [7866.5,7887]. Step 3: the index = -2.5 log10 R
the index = 0.04 mag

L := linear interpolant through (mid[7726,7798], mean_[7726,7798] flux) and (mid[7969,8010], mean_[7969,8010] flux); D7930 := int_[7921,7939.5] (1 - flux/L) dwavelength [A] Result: 0.60 A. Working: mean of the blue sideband 19.3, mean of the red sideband 19.3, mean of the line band 18.7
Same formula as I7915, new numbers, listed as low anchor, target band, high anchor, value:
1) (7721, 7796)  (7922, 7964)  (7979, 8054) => 0.03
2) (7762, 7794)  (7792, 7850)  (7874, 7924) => 0.01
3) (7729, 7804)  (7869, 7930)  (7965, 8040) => 0.06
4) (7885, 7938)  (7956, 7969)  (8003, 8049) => 0.02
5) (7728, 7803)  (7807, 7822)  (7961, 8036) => 0.04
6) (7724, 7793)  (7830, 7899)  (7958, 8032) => 0.02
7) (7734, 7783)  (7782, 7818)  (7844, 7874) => 0.02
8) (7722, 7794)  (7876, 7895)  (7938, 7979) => 0.03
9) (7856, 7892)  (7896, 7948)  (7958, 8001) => 0.03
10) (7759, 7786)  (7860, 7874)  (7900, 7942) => -0.03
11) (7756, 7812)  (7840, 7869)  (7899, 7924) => -0.04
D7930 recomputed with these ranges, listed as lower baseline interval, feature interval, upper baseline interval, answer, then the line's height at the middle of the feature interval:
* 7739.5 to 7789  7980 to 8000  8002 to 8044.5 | -0.5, 19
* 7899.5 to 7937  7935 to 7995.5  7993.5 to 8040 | -0.4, 18.6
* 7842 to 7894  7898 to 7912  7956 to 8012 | 0.4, 18.9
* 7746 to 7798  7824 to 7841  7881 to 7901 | -0.1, 18.9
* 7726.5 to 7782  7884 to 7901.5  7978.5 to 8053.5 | 0.6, 19.1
